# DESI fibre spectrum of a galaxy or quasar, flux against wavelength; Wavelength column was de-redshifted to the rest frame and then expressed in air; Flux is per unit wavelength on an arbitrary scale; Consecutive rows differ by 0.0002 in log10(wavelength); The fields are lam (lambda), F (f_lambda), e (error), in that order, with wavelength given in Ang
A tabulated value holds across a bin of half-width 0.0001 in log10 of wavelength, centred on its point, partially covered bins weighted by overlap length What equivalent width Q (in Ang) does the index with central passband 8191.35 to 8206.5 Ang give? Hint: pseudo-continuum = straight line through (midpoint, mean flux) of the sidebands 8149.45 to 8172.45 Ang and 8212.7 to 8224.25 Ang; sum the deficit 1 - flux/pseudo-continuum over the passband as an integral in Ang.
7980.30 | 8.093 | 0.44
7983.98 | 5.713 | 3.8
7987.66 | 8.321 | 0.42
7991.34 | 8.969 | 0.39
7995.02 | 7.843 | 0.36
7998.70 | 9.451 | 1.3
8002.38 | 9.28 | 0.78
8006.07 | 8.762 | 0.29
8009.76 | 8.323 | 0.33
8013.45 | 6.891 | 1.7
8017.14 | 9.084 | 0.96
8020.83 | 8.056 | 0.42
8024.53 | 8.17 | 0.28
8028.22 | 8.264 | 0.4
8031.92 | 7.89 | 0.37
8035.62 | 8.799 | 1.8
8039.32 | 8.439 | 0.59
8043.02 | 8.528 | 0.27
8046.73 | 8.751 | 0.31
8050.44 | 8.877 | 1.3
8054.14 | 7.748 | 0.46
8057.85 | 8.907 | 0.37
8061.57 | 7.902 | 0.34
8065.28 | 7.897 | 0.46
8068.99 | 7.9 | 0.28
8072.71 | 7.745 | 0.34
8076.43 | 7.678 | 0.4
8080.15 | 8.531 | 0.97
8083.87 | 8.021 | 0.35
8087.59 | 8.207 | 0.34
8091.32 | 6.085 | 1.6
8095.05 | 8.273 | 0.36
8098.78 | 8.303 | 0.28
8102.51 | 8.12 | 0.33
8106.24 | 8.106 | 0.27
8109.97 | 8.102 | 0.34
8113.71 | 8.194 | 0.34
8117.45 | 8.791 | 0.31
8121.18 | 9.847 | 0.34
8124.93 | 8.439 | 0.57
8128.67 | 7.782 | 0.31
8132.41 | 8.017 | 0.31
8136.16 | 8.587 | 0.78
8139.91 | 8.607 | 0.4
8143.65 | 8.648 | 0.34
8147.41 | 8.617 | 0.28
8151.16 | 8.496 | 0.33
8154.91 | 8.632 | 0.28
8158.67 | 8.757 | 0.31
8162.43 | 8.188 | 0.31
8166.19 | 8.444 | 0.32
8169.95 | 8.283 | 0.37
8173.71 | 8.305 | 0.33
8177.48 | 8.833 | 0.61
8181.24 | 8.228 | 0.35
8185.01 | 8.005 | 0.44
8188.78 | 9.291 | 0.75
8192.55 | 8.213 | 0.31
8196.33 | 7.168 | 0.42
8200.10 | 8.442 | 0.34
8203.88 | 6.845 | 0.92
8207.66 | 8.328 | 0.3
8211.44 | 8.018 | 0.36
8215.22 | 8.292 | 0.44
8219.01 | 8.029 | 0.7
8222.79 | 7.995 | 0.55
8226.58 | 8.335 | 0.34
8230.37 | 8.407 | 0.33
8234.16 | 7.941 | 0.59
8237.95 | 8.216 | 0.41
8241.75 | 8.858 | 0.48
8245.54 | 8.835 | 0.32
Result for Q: 1.0 Ang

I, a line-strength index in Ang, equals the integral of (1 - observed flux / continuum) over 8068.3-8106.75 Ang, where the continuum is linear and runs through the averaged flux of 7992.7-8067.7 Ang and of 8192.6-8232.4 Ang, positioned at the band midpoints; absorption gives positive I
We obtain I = 1.7 Ang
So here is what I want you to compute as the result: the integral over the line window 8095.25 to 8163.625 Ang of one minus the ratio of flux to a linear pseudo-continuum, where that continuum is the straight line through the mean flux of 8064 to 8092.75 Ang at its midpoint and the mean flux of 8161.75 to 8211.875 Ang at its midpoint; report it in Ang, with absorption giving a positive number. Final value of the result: -4.1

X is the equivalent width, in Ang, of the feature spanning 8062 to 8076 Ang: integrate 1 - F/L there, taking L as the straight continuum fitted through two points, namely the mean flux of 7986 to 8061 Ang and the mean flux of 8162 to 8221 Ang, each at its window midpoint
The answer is 0.9 Ang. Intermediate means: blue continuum 8.46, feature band 7.84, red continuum 8.18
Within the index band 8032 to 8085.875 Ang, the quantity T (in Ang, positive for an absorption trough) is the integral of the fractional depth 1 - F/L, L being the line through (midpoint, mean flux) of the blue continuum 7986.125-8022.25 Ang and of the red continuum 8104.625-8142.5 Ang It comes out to 1.5 Ang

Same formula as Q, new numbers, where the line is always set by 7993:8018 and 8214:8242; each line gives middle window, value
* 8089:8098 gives 1.1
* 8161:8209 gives 0.5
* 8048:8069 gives 0.5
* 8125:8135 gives 0.4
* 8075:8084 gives 0.3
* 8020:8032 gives 0.5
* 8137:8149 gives -0.4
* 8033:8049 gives -0.3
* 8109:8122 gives -0.5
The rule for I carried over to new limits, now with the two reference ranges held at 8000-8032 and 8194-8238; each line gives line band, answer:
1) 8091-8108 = 0.56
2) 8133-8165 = -1.70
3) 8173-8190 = -0.98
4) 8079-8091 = 0.39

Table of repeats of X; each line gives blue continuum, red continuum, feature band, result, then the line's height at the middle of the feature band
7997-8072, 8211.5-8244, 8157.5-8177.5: -0.3 Ang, 8.29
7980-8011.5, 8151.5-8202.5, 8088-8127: 0.6 Ang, 8.34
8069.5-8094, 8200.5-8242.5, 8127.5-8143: -0.8 Ang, 7.88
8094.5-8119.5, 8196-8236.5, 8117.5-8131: -0.7 Ang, 8.24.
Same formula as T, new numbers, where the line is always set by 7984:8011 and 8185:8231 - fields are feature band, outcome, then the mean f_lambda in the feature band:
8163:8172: -0.17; 8.34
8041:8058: -0.23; 8.53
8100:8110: 0.22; 8.13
